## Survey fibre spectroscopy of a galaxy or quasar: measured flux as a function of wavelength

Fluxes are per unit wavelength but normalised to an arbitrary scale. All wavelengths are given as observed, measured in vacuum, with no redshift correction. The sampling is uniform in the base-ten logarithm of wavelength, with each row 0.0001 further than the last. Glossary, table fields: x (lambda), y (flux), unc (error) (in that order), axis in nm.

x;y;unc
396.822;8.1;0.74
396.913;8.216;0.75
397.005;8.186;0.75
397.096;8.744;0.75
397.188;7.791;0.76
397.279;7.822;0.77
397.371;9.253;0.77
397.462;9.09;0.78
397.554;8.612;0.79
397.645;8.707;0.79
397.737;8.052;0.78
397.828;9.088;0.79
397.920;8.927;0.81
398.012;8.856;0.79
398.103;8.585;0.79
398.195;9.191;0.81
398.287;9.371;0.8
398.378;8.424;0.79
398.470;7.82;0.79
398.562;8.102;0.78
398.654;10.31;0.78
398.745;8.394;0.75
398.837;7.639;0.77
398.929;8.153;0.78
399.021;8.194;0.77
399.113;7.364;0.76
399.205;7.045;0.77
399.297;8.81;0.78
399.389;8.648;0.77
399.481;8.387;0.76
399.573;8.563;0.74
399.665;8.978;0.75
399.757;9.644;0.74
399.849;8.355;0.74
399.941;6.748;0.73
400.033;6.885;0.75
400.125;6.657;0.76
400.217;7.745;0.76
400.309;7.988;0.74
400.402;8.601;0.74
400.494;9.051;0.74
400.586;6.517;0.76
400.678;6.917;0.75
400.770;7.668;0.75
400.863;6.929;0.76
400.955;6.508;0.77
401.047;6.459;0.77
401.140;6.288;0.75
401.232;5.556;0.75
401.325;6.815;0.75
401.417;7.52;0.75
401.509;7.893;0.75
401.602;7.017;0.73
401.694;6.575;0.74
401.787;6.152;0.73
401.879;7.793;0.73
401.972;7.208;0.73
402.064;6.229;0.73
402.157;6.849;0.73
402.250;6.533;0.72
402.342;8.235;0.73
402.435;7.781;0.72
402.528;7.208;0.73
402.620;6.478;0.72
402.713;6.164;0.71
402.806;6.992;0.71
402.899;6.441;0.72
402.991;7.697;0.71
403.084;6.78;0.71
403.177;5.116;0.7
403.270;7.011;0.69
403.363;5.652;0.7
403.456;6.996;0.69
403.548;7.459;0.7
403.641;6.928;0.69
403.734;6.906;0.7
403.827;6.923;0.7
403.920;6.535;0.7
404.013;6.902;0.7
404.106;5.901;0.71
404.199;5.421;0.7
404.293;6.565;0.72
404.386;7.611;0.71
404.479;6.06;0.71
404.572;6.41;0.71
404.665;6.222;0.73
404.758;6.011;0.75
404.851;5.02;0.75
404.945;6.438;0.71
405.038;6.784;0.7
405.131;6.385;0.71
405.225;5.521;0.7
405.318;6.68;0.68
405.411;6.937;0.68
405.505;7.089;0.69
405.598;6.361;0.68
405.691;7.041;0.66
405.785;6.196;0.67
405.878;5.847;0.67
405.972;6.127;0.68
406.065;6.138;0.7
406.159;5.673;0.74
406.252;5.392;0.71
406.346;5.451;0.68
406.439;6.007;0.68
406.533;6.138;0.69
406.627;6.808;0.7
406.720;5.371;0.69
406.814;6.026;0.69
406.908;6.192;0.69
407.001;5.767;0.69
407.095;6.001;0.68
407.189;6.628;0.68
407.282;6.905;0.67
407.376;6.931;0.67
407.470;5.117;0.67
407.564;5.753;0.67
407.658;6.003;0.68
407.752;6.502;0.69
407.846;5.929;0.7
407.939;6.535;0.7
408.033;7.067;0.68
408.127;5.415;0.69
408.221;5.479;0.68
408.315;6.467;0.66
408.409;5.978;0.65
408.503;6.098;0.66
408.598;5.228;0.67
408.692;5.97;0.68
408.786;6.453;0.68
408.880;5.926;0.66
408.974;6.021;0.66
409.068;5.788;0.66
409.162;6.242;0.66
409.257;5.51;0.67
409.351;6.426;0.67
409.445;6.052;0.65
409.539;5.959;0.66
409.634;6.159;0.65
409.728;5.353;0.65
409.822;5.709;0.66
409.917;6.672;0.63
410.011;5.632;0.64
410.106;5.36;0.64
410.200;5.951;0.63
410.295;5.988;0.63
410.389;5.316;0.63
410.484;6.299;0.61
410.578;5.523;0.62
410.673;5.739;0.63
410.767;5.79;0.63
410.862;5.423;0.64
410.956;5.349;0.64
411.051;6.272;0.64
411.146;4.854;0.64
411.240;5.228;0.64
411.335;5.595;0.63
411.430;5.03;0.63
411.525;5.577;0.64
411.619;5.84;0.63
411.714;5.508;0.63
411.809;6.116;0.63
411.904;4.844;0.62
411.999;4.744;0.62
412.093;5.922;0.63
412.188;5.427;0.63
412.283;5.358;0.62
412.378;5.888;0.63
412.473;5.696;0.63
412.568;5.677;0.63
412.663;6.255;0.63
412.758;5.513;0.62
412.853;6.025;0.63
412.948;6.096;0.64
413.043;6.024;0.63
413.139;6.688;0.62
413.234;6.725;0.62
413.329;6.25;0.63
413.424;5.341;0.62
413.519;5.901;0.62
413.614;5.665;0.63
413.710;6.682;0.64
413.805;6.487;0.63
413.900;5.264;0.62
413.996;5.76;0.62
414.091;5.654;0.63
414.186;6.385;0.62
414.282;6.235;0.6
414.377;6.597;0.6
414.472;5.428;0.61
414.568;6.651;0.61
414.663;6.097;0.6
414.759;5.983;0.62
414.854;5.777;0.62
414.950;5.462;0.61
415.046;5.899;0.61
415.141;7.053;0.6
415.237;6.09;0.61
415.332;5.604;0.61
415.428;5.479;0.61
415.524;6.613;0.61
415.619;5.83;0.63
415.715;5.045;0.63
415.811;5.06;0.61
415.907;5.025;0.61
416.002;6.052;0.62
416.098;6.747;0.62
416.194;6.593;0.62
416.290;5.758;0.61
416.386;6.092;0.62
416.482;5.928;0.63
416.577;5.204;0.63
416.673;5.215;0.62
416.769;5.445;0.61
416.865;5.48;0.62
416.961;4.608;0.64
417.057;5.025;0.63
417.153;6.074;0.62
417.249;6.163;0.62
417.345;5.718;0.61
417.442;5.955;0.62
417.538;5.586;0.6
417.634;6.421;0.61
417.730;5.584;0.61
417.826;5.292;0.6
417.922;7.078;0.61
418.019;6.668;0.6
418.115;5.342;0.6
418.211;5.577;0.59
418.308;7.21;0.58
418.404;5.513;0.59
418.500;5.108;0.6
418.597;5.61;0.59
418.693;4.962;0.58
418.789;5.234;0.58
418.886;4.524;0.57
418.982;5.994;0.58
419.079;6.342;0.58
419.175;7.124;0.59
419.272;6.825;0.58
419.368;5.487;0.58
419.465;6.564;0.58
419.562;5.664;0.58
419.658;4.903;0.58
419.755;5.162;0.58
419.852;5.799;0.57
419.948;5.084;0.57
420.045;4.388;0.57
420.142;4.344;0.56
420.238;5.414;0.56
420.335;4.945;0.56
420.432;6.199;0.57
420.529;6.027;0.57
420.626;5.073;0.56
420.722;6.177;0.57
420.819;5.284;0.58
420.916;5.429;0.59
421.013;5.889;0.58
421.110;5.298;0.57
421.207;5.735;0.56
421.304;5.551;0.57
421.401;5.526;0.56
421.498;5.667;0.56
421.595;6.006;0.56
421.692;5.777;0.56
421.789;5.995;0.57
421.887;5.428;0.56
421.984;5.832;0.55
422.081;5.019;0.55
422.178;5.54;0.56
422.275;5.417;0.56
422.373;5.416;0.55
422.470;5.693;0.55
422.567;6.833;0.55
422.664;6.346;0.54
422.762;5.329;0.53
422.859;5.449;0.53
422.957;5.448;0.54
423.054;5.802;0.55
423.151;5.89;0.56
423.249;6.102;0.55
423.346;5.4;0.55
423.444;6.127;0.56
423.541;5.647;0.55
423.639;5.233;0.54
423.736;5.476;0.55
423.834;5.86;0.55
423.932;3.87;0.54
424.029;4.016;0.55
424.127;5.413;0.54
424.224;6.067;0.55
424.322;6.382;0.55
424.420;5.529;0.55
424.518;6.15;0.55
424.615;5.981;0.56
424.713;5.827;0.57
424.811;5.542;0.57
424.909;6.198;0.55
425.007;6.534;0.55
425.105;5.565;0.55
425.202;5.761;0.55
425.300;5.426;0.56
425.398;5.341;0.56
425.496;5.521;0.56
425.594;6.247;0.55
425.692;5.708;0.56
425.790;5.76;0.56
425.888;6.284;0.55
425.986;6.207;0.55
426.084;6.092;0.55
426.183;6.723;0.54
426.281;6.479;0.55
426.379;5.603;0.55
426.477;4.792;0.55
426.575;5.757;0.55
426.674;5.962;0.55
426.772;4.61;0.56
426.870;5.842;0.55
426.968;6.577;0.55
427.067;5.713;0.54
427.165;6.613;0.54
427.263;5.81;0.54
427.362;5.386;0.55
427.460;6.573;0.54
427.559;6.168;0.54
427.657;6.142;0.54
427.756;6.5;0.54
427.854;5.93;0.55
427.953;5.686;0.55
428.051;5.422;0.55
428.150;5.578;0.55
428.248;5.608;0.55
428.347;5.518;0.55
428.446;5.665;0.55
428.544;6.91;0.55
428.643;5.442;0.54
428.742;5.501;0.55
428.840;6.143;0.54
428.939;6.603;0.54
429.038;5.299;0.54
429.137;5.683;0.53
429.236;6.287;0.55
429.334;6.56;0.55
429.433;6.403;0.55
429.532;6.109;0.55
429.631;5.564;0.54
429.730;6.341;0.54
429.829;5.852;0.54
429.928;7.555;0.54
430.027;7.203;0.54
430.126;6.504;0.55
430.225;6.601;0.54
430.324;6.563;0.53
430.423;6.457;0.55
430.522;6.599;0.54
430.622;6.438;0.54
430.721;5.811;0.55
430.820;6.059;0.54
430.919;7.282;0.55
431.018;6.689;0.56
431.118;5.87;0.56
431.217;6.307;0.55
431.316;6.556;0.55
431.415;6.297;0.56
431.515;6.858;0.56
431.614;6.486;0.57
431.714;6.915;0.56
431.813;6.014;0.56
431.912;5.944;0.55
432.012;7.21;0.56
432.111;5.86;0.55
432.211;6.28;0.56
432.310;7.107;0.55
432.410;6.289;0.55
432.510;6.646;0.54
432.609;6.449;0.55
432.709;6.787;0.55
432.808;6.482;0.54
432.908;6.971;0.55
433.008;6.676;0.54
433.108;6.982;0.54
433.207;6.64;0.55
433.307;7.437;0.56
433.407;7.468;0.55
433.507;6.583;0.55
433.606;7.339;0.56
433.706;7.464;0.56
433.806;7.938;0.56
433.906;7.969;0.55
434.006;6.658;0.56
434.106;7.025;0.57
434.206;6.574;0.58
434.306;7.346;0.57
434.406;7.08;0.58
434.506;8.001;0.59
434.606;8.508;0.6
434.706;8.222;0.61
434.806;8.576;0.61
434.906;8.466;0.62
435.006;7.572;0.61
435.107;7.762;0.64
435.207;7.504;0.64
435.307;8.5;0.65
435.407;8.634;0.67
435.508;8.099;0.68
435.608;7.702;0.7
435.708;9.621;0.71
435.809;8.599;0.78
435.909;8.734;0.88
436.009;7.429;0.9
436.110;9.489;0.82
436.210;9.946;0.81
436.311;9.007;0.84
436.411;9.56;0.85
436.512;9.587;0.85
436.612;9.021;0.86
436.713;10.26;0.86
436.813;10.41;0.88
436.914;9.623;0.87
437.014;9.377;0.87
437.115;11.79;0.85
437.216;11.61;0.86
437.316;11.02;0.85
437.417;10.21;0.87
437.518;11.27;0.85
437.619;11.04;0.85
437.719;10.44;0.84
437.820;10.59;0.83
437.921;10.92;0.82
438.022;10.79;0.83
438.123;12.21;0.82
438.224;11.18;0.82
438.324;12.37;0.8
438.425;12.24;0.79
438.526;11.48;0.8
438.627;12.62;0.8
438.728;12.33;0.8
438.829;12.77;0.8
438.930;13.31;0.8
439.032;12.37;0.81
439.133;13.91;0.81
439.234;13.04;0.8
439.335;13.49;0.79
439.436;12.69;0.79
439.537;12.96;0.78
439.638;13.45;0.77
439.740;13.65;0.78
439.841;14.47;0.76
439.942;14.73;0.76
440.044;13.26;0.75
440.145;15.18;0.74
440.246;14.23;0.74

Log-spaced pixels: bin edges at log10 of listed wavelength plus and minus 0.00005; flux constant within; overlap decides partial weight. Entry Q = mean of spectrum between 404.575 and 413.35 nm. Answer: 5.95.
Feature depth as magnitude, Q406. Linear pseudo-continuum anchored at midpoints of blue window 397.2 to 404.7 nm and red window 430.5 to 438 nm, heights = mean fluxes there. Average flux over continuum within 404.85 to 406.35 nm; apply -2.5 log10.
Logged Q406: 0.21 mag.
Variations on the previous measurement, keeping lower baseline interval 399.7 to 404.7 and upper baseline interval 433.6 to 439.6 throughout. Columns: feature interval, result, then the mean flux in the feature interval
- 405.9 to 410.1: 0.23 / 6.01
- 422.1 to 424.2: 0.50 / 5.54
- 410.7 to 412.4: 0.38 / 5.49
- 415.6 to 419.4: 0.39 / 5.76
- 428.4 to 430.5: 0.43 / 6.26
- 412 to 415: 0.31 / 5.95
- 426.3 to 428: 0.47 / 5.87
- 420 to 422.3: 0.48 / 5.5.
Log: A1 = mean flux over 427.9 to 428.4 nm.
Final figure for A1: 5.56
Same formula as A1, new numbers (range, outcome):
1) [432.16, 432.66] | 6.55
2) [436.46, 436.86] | 9.82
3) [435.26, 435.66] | 8.24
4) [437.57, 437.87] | 10.7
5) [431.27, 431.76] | 6.61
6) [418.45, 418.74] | 5.23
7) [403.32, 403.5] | 6.32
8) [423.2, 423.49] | 5.87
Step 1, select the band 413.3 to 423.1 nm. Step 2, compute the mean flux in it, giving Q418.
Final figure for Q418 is 5.75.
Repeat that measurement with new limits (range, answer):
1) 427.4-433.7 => 6.38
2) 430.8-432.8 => 6.5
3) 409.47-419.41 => 5.81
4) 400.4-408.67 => 6.49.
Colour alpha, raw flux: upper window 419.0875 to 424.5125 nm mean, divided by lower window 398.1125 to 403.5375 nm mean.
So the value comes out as 0.8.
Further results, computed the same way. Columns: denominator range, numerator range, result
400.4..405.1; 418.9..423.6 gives 0.84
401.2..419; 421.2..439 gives 1.17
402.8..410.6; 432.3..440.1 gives 1.56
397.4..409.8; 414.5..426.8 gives 0.83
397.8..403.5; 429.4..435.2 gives 0.91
